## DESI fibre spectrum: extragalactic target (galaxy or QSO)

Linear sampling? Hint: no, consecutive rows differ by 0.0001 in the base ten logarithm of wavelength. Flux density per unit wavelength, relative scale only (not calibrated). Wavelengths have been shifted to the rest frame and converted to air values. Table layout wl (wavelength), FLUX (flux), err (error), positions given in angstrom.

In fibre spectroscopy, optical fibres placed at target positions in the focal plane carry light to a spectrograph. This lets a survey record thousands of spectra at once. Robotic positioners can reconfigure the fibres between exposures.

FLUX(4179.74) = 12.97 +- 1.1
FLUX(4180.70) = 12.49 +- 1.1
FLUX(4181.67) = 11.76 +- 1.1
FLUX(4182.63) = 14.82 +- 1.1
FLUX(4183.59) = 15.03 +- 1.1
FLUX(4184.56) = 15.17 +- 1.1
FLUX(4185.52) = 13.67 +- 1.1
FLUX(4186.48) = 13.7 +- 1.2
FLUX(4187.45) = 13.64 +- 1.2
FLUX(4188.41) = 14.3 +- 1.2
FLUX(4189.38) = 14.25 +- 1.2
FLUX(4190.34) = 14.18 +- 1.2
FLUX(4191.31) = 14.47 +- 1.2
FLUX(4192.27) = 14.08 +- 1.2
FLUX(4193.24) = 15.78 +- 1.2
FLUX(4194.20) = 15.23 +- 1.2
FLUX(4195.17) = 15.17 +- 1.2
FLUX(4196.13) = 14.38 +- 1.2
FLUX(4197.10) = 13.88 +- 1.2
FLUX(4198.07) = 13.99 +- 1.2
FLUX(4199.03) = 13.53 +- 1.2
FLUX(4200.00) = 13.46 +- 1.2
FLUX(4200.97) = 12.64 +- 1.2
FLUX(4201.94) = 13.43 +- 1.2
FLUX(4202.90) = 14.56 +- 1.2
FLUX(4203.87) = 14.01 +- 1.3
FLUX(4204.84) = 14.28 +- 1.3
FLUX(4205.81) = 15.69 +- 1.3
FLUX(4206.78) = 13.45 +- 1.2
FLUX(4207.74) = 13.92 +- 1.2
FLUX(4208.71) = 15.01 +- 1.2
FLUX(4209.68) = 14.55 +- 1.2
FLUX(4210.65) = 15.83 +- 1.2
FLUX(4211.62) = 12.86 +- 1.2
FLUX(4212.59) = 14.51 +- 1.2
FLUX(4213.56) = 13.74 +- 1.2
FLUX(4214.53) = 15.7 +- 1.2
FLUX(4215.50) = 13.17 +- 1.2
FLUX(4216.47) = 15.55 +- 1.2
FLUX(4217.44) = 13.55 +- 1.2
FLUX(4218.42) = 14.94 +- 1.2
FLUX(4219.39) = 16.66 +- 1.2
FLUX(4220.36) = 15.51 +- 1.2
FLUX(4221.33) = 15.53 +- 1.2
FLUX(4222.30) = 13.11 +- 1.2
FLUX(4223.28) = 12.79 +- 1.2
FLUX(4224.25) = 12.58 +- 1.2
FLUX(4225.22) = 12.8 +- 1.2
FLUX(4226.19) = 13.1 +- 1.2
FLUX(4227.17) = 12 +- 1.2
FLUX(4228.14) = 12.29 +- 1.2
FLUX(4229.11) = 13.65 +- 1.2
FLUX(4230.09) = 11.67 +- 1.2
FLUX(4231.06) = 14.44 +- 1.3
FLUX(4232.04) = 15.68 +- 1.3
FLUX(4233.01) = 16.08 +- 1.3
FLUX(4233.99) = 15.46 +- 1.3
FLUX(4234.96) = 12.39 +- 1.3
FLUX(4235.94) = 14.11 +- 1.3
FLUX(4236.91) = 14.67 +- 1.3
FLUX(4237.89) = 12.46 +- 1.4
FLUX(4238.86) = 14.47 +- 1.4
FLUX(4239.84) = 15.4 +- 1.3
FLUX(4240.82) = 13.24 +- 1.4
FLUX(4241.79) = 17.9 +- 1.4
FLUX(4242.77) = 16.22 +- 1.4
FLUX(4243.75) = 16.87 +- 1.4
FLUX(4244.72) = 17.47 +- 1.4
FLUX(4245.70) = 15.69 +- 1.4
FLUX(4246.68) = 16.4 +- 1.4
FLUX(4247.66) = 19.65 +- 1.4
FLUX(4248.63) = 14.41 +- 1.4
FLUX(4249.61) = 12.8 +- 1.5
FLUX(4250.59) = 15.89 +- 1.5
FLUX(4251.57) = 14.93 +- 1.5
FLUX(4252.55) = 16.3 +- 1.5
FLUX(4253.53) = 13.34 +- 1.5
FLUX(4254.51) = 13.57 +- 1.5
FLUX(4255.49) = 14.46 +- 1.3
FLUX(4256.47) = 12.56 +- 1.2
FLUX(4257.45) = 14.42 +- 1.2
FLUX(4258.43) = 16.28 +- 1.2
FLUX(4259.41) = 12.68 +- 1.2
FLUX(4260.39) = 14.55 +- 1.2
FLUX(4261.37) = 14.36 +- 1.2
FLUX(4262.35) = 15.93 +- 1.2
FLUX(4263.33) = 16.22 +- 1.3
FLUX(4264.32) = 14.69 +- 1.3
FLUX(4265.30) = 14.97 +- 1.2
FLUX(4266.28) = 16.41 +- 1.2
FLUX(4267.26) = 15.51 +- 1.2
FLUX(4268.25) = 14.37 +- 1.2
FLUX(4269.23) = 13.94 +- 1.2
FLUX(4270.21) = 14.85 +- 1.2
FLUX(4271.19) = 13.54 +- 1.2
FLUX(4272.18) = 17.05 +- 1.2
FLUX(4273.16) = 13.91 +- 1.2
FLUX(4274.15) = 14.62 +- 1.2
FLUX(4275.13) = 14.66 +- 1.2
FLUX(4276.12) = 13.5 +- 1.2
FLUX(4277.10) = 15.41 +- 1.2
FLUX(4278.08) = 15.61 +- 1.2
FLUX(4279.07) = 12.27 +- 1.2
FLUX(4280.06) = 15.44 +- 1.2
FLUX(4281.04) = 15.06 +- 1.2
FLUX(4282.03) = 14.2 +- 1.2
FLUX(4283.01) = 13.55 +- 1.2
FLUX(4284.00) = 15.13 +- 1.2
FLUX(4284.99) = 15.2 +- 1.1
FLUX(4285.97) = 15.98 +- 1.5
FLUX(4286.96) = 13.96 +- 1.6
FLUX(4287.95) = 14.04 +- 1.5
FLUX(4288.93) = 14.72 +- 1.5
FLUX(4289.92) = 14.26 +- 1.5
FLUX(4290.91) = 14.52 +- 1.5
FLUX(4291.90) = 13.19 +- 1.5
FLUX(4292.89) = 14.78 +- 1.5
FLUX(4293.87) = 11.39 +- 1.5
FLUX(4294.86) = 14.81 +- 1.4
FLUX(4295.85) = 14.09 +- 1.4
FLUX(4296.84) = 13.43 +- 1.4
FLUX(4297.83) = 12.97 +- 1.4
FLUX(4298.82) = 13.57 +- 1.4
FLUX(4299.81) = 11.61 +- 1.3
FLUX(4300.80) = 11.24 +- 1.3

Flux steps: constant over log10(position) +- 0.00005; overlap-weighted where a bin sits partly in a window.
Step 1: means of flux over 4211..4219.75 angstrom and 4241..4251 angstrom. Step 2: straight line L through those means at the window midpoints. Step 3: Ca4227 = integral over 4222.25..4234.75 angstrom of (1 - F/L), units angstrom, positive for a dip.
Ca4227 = 1.44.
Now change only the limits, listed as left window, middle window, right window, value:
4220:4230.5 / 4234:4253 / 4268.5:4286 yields -2.3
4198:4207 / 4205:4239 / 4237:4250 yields 1.4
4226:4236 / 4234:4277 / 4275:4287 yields -2.4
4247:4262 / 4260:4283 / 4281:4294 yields -0.4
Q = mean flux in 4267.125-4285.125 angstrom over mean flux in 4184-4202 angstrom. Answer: 1.0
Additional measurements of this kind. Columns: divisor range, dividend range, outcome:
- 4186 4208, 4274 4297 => 1.01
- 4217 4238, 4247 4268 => 1.08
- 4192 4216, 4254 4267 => 1.03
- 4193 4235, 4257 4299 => 1.03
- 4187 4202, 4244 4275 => 1.06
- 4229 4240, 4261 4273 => 1.07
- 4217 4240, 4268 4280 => 1.04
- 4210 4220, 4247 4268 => 1.02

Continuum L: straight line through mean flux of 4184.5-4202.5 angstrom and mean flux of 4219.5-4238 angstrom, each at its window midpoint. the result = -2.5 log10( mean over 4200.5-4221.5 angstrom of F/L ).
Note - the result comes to -0.04 mag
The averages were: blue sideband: 14.1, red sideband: 13.8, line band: 14.5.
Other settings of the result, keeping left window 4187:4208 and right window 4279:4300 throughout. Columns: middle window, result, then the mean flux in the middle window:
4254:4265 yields -0.031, 14.5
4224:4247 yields -0.024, 14.5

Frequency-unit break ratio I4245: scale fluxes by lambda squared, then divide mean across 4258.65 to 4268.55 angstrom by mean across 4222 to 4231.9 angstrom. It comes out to 1.2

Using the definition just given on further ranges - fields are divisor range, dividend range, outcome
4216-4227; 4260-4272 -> 1.09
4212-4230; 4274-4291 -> 1.08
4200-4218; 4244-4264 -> 1.09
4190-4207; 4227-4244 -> 1.03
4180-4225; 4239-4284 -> 1.08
